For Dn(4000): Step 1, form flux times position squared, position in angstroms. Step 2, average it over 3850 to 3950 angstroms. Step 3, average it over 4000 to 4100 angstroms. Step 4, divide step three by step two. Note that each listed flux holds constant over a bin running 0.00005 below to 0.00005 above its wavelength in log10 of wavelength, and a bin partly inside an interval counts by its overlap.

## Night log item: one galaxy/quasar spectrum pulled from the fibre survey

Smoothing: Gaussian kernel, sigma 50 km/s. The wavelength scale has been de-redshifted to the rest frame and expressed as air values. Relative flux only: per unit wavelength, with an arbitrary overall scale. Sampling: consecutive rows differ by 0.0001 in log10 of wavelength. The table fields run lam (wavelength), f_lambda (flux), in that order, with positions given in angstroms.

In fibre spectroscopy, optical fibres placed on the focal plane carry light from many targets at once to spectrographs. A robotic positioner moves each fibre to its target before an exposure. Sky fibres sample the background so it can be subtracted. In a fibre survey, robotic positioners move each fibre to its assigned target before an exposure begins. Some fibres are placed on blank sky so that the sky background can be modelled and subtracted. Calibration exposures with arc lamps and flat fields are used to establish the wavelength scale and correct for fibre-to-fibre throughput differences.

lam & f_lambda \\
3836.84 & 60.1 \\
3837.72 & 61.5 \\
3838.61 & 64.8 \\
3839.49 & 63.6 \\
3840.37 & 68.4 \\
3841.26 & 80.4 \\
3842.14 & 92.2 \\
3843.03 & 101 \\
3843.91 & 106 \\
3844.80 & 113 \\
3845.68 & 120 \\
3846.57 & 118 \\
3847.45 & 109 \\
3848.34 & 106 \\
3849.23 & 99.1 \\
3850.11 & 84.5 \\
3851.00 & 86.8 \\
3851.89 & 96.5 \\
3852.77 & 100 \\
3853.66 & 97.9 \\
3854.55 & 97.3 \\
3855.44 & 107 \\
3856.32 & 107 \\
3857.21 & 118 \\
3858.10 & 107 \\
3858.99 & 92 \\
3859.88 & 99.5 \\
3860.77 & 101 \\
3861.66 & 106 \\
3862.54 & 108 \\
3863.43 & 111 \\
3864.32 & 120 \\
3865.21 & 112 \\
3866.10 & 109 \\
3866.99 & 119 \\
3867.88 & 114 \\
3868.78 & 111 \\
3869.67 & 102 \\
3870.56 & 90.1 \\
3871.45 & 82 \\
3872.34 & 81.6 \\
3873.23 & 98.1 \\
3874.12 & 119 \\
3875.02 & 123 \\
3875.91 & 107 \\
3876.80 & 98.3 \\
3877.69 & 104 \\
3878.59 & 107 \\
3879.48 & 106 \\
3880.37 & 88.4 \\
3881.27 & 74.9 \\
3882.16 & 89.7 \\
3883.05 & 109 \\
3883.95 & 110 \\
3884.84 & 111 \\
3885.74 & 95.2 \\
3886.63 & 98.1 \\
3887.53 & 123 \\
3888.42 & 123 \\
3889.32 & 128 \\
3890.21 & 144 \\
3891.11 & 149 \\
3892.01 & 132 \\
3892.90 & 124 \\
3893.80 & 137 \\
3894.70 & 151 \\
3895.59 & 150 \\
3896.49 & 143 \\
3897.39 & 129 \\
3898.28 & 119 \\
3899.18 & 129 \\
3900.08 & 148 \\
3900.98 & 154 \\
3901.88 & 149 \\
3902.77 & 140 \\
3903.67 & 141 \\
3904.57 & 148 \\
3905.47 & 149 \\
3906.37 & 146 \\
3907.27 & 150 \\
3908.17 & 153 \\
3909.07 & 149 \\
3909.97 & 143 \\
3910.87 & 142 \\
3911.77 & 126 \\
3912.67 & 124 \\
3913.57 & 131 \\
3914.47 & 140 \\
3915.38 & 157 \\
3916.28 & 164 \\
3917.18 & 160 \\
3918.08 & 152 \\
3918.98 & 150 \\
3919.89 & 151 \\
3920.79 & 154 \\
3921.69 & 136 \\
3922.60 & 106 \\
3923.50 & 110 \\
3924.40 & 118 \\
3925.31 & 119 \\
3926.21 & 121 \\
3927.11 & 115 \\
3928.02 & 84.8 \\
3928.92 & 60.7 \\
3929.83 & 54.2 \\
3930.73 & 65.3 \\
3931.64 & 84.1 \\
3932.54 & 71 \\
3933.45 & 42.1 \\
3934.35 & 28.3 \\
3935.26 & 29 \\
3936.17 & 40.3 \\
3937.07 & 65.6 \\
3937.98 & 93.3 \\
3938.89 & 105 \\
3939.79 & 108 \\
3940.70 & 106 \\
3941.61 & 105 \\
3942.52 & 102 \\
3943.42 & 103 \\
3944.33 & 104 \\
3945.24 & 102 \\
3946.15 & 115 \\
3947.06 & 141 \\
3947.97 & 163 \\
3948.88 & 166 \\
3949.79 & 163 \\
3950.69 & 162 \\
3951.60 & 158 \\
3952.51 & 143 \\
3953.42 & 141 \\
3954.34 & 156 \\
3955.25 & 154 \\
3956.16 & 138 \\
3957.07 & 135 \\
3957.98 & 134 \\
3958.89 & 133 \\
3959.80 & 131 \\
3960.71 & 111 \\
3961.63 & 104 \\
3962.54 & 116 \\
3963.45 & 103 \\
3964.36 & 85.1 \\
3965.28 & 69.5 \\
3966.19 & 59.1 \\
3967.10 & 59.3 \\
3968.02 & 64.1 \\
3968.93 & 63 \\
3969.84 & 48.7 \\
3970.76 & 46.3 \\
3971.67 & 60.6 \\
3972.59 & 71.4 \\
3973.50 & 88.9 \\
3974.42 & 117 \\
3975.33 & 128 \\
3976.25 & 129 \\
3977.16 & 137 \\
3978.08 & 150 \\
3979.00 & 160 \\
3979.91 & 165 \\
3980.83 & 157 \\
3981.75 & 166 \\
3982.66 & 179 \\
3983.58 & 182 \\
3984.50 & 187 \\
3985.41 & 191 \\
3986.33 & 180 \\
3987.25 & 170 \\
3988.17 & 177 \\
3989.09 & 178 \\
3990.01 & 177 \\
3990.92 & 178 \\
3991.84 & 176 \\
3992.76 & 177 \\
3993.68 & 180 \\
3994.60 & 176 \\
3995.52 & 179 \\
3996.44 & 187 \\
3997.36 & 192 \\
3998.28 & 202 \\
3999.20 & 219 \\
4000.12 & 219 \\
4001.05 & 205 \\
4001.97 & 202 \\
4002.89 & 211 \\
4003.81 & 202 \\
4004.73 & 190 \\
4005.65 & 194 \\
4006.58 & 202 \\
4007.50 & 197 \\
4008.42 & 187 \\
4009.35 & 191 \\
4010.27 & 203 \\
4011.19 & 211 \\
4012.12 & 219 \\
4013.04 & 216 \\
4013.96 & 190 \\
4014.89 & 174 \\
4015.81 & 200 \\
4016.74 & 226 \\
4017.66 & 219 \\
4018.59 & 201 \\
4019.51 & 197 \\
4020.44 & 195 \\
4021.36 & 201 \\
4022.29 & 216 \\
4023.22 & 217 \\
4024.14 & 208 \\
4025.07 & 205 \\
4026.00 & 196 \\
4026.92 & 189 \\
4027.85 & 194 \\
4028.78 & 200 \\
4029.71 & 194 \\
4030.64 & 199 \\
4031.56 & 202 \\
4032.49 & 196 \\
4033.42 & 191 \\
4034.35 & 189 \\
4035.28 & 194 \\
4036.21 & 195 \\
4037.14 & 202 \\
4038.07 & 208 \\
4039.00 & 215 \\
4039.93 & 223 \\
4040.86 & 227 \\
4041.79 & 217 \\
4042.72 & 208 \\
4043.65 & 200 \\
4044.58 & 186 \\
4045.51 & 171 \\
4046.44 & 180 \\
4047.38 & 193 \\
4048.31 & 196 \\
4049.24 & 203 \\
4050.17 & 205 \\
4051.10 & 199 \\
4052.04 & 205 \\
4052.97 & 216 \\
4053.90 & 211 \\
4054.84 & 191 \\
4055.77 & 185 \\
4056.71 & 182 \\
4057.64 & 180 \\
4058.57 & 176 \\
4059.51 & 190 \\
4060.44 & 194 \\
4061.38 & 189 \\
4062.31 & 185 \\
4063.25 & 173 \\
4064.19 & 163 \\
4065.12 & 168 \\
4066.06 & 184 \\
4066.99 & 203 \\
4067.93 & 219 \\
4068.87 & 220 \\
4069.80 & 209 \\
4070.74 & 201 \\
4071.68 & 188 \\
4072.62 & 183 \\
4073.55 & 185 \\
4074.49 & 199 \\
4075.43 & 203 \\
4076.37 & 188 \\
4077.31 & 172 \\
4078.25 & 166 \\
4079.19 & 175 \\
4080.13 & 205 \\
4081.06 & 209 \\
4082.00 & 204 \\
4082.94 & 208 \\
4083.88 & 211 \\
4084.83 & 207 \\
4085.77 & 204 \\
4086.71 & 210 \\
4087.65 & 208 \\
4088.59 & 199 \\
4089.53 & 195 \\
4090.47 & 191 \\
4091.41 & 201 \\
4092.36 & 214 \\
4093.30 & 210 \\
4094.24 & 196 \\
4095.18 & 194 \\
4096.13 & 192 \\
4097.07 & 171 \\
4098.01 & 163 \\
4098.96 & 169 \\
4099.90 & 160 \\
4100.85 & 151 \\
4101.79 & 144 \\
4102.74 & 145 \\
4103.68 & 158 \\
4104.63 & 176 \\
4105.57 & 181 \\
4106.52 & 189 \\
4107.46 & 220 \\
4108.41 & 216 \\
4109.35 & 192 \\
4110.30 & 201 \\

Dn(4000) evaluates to 1.9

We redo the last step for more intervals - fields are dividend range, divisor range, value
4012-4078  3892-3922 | 1.47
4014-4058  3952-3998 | 1.51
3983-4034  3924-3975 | 2.01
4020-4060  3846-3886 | 2.11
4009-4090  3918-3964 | 1.86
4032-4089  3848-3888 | 2.10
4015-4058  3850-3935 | 1.86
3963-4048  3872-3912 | 1.48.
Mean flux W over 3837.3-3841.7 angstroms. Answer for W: 67.8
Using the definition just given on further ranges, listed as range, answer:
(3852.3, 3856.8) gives 102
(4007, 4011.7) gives 198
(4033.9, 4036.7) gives 193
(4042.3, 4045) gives 198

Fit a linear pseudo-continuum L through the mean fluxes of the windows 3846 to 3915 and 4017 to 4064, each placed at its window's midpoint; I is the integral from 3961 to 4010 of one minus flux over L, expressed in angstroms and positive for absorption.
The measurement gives 5.8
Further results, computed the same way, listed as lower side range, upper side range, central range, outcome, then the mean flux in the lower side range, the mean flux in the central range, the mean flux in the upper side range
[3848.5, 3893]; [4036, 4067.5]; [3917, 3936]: 4.83 angstroms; 106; 98.7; 195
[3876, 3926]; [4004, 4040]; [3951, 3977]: 9.42 angstroms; 130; 106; 201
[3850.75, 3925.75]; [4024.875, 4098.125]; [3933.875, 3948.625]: 5.05 angstroms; 122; 95.3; 196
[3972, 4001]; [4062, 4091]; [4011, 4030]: -2.76 angstroms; 167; 203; 195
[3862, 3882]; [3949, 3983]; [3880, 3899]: -2.50 angstroms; 104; 121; 119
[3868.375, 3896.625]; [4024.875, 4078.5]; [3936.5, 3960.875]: 3.03 angstroms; 113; 127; 195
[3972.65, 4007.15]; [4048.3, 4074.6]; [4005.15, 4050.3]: -4.01 angstroms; 175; 201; 193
